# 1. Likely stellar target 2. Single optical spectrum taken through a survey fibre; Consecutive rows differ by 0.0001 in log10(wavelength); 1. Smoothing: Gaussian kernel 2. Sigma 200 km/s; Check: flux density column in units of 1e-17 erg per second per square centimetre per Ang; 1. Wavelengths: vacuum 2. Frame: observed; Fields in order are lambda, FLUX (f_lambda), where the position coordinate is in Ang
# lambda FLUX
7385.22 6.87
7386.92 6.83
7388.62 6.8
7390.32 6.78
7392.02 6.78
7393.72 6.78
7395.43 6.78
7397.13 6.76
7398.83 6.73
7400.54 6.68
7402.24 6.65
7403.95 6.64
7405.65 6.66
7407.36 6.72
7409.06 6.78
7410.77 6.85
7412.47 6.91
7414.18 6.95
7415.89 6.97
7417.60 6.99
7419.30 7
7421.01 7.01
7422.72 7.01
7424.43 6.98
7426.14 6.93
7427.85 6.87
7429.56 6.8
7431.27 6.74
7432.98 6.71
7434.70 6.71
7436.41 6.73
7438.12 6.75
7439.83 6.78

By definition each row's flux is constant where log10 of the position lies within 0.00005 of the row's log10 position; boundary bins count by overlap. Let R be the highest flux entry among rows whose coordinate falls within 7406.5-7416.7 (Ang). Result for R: 6.97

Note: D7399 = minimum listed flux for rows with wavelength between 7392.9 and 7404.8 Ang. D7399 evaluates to 6.64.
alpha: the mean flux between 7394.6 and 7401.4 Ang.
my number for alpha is 6.74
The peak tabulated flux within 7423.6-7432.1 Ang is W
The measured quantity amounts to 6.98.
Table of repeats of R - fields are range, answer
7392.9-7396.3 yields 6.78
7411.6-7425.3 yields 7.01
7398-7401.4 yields 6.73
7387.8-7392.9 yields 6.8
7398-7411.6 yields 6.85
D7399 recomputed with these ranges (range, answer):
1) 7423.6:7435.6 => 6.71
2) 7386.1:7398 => 6.76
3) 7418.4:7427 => 6.93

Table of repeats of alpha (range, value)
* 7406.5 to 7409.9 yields 6.75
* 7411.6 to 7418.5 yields 6.96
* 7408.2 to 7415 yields 6.88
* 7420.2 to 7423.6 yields 7.01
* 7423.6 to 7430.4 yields 6.9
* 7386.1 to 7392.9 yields 6.8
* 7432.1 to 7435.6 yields 6.7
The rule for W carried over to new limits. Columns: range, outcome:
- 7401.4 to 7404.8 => 6.65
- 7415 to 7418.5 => 6.99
